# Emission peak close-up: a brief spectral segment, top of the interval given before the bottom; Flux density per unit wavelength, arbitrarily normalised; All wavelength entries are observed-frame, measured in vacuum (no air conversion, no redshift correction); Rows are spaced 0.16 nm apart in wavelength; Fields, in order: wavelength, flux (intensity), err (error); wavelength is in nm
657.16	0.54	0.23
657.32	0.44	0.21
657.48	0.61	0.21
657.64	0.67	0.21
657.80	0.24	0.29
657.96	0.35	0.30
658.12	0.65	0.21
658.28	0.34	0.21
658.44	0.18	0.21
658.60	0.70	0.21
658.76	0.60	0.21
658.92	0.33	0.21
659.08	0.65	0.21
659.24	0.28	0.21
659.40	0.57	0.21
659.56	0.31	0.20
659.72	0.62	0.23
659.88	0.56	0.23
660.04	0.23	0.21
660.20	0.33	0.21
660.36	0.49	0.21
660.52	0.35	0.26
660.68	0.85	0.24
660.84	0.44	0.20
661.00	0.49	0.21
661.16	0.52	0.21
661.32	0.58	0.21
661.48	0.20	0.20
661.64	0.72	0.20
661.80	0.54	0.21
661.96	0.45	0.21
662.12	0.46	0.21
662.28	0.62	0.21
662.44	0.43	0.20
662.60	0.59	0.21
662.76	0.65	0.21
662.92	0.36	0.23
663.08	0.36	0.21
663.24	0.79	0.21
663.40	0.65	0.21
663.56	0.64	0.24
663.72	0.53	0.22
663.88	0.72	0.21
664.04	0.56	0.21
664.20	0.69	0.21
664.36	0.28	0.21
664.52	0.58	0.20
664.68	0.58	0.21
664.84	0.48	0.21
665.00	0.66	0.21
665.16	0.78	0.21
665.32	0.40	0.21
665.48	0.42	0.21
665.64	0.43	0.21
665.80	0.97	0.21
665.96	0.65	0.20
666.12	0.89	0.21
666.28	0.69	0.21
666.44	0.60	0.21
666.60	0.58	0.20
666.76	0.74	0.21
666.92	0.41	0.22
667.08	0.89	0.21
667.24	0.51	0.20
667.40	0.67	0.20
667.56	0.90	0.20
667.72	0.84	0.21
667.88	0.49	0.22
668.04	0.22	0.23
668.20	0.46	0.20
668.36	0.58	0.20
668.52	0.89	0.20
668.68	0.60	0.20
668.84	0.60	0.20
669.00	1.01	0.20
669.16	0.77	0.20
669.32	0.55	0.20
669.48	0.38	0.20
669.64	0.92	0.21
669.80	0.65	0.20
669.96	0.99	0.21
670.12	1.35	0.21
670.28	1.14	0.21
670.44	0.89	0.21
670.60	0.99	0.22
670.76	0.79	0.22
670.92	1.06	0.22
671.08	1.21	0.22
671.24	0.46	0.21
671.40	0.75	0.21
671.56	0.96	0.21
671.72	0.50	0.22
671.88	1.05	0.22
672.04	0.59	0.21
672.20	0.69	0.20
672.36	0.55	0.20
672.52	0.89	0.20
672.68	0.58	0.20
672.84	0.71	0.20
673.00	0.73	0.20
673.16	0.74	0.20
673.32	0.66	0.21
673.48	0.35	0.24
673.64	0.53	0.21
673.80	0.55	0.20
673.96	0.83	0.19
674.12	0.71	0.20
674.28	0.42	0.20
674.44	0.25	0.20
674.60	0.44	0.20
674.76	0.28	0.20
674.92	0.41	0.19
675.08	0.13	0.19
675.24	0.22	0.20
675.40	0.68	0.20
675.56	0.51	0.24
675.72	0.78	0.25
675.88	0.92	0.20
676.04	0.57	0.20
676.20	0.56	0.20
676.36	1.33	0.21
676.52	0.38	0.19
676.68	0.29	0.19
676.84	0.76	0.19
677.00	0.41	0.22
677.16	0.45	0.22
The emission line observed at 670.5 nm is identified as C III]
